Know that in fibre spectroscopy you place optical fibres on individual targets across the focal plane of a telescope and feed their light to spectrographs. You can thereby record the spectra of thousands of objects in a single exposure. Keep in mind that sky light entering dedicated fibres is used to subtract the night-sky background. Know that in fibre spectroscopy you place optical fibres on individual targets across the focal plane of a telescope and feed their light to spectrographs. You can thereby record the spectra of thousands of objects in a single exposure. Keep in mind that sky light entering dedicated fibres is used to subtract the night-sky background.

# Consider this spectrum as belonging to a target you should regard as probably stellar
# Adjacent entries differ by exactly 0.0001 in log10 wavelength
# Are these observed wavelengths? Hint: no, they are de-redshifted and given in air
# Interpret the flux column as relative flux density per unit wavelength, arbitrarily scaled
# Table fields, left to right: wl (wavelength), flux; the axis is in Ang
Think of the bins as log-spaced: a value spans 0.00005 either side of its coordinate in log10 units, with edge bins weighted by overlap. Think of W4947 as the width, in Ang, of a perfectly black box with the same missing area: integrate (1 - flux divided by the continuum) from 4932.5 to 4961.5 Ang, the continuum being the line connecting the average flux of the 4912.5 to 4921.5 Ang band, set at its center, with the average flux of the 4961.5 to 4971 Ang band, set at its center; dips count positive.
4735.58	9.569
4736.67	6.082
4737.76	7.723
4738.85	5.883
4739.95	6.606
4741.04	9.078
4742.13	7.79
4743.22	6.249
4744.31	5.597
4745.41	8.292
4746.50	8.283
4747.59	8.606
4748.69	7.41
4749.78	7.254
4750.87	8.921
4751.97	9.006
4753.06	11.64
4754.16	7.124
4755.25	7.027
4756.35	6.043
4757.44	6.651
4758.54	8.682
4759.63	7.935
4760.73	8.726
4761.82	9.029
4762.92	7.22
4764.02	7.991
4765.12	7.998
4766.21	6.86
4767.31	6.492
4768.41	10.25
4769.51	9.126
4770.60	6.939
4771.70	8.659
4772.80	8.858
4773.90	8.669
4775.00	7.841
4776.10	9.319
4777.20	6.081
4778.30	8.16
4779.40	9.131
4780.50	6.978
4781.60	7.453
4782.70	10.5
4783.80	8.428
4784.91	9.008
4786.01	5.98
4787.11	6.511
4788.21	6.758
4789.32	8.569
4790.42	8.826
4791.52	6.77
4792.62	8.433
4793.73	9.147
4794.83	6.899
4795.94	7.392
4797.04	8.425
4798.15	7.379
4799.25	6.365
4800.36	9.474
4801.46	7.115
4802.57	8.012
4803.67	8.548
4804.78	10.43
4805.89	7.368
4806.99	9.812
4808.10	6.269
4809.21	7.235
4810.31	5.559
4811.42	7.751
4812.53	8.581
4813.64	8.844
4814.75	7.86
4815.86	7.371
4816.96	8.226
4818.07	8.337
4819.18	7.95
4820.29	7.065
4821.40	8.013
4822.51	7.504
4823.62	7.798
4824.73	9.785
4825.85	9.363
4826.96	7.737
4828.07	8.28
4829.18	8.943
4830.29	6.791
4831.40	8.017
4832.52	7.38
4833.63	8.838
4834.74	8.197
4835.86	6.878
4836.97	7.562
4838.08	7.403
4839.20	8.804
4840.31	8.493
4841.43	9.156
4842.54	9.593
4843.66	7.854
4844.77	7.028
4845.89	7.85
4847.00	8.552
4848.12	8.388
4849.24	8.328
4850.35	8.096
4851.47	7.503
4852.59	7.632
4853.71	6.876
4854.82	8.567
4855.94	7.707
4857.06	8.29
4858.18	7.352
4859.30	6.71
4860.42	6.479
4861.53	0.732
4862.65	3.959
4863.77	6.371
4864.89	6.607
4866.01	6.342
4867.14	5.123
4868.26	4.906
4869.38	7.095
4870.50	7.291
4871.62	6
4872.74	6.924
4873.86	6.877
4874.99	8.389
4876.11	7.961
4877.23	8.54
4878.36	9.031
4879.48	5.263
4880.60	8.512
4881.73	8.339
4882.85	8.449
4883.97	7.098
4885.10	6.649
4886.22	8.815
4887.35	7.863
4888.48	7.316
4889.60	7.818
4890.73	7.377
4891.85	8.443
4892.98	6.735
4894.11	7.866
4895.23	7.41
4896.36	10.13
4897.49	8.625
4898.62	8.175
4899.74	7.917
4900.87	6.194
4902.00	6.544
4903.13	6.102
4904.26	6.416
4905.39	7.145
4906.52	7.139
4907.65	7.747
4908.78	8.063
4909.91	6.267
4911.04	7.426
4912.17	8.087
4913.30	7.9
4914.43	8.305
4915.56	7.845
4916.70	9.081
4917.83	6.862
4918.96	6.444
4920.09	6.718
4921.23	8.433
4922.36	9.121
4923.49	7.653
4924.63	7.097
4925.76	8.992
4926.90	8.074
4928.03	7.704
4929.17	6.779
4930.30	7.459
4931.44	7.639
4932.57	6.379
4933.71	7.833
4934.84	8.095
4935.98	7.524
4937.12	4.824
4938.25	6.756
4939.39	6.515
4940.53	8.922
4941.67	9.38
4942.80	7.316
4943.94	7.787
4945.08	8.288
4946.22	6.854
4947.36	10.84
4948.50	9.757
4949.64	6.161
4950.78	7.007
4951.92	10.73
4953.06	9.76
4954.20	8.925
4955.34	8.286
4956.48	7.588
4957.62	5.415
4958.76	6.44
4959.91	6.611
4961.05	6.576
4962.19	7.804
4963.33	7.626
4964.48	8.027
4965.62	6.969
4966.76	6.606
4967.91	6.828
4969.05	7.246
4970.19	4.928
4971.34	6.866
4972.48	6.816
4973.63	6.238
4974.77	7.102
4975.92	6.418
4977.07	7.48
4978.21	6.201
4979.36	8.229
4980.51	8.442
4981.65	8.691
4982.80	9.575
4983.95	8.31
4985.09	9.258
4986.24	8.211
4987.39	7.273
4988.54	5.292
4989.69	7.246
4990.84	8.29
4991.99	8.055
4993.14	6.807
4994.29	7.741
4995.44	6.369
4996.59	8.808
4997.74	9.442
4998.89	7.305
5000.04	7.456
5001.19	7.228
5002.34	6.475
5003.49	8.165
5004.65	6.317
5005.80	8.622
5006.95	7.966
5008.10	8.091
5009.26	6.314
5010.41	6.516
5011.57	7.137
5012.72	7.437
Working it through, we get -1.9 Ang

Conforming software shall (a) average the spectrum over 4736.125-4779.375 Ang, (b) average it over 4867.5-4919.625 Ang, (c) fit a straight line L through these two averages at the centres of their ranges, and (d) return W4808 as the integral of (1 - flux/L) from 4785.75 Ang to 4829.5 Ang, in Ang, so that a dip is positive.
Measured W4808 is -1.1 Ang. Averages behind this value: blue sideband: 7.86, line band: 7.93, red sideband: 7.5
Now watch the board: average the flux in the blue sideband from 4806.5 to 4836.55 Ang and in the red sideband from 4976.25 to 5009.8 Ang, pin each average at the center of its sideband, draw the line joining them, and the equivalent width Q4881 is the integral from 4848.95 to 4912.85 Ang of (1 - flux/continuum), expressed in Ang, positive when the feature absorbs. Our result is 5.2 Ang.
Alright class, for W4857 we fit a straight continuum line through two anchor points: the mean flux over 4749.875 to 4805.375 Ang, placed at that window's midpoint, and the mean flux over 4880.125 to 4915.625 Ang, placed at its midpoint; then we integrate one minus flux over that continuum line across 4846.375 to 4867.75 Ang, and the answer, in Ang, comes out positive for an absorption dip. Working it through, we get 2.7 Ang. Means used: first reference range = 8.07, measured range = 6.82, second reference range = 7.64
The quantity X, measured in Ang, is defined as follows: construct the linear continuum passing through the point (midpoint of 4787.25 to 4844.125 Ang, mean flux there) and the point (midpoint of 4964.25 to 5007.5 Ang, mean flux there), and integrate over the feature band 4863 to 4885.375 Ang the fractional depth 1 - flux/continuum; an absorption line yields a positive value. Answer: 2.15 Ang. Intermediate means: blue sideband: 8.01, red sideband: 7.45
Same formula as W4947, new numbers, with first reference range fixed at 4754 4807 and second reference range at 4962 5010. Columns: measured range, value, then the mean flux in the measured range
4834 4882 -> 3.02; 7.29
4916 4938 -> 0.29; 7.5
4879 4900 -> -0.39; 7.84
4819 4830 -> -0.50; 8.22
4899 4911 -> 1.04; 6.99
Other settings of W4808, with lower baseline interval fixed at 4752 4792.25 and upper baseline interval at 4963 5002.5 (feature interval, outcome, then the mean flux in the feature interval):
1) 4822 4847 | -1.0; 8.16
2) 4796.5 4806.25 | -0.2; 8.13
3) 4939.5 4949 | -1.2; 8.53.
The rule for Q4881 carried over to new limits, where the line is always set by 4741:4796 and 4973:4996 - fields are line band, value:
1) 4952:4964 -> 0.0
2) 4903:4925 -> 0.5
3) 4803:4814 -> -0.2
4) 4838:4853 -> -0.8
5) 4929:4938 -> 0.7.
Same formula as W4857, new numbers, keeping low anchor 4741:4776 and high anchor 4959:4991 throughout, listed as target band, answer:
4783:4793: 0.2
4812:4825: -0.4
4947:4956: -1.8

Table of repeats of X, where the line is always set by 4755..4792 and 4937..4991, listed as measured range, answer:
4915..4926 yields -0.2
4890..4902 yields -0.2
